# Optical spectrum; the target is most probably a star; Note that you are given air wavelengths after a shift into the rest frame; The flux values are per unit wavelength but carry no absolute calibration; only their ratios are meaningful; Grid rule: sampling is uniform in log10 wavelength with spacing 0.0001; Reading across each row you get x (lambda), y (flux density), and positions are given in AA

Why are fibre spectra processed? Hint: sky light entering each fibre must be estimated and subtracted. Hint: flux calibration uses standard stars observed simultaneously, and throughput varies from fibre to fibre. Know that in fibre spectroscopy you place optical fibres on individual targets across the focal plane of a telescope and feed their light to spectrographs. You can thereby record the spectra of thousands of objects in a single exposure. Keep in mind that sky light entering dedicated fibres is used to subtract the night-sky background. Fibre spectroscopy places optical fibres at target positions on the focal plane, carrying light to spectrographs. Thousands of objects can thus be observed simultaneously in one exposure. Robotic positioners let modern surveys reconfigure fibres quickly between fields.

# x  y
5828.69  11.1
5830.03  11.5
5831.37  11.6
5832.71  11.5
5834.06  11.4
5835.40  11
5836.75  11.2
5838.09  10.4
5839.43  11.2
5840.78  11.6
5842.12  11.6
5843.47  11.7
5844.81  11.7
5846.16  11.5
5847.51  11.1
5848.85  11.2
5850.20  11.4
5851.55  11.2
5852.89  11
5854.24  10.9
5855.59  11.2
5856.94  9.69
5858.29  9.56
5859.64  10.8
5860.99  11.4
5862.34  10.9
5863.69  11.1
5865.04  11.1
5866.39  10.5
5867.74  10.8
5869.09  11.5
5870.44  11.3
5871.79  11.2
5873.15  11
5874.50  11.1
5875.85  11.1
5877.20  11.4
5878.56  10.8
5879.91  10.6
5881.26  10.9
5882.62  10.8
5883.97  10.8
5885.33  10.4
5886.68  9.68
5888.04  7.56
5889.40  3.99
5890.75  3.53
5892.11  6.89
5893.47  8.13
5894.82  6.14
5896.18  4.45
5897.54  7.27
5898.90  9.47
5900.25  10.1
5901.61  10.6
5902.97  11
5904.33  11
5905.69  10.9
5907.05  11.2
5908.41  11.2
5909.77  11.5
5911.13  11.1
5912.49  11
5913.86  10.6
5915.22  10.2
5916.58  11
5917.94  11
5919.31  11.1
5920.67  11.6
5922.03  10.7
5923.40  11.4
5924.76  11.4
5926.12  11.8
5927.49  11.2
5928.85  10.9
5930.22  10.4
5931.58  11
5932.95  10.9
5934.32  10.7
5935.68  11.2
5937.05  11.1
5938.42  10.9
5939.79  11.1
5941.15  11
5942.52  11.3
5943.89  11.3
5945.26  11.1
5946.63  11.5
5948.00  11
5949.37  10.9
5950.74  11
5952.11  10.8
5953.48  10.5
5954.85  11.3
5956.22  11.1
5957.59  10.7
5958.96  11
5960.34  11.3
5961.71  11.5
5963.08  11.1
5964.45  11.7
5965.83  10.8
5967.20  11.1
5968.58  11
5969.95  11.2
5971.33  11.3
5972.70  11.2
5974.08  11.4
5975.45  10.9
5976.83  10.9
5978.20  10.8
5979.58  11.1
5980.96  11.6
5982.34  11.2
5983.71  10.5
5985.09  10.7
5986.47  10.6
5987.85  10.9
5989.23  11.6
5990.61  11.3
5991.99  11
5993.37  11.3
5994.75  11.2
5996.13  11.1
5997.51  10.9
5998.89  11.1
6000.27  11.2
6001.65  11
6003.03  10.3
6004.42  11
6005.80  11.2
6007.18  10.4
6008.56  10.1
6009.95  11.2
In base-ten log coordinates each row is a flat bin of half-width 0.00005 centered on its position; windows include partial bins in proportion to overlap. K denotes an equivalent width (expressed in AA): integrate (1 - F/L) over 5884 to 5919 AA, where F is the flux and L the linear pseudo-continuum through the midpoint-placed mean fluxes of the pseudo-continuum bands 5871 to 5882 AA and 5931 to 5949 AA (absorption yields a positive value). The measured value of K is 5.7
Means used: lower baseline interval 11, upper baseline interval 11.1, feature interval 9.25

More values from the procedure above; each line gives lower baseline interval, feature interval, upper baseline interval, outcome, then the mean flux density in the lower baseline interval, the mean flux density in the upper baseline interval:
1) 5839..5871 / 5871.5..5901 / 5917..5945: 5.7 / 11.1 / 11.1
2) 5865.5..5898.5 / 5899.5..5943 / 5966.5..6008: -4.8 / 9.25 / 11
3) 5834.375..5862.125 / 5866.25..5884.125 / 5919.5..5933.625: 0.1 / 11.1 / 11.1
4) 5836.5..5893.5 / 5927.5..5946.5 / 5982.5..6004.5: -0.5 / 10.4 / 11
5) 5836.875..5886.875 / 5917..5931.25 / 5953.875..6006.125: -0.1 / 11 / 11.1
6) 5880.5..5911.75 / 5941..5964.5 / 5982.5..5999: -2.0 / 9.07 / 11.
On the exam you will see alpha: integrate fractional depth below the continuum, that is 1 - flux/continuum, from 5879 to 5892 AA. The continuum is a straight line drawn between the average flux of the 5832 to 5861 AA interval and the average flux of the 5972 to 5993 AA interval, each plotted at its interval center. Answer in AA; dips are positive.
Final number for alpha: 2.85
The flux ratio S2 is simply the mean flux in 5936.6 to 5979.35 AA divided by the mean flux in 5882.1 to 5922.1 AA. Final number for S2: 1.17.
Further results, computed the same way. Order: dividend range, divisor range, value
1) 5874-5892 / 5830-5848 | 0.82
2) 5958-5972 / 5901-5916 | 1.02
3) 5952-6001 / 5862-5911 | 1.13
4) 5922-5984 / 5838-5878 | 1.00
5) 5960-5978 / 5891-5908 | 1.27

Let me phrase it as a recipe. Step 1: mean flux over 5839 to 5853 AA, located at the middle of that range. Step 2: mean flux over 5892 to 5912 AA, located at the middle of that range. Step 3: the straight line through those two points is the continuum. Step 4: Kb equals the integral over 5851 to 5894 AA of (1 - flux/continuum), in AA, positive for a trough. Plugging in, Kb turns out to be 1.8 AA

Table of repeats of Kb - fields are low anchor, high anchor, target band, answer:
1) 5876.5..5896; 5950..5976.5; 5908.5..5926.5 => -2.81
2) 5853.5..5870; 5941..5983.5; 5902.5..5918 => -0.04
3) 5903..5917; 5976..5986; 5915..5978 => -0.67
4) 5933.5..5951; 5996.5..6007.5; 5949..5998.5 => -0.34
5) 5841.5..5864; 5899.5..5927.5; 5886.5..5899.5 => 5.24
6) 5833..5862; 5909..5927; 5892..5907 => 2.98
